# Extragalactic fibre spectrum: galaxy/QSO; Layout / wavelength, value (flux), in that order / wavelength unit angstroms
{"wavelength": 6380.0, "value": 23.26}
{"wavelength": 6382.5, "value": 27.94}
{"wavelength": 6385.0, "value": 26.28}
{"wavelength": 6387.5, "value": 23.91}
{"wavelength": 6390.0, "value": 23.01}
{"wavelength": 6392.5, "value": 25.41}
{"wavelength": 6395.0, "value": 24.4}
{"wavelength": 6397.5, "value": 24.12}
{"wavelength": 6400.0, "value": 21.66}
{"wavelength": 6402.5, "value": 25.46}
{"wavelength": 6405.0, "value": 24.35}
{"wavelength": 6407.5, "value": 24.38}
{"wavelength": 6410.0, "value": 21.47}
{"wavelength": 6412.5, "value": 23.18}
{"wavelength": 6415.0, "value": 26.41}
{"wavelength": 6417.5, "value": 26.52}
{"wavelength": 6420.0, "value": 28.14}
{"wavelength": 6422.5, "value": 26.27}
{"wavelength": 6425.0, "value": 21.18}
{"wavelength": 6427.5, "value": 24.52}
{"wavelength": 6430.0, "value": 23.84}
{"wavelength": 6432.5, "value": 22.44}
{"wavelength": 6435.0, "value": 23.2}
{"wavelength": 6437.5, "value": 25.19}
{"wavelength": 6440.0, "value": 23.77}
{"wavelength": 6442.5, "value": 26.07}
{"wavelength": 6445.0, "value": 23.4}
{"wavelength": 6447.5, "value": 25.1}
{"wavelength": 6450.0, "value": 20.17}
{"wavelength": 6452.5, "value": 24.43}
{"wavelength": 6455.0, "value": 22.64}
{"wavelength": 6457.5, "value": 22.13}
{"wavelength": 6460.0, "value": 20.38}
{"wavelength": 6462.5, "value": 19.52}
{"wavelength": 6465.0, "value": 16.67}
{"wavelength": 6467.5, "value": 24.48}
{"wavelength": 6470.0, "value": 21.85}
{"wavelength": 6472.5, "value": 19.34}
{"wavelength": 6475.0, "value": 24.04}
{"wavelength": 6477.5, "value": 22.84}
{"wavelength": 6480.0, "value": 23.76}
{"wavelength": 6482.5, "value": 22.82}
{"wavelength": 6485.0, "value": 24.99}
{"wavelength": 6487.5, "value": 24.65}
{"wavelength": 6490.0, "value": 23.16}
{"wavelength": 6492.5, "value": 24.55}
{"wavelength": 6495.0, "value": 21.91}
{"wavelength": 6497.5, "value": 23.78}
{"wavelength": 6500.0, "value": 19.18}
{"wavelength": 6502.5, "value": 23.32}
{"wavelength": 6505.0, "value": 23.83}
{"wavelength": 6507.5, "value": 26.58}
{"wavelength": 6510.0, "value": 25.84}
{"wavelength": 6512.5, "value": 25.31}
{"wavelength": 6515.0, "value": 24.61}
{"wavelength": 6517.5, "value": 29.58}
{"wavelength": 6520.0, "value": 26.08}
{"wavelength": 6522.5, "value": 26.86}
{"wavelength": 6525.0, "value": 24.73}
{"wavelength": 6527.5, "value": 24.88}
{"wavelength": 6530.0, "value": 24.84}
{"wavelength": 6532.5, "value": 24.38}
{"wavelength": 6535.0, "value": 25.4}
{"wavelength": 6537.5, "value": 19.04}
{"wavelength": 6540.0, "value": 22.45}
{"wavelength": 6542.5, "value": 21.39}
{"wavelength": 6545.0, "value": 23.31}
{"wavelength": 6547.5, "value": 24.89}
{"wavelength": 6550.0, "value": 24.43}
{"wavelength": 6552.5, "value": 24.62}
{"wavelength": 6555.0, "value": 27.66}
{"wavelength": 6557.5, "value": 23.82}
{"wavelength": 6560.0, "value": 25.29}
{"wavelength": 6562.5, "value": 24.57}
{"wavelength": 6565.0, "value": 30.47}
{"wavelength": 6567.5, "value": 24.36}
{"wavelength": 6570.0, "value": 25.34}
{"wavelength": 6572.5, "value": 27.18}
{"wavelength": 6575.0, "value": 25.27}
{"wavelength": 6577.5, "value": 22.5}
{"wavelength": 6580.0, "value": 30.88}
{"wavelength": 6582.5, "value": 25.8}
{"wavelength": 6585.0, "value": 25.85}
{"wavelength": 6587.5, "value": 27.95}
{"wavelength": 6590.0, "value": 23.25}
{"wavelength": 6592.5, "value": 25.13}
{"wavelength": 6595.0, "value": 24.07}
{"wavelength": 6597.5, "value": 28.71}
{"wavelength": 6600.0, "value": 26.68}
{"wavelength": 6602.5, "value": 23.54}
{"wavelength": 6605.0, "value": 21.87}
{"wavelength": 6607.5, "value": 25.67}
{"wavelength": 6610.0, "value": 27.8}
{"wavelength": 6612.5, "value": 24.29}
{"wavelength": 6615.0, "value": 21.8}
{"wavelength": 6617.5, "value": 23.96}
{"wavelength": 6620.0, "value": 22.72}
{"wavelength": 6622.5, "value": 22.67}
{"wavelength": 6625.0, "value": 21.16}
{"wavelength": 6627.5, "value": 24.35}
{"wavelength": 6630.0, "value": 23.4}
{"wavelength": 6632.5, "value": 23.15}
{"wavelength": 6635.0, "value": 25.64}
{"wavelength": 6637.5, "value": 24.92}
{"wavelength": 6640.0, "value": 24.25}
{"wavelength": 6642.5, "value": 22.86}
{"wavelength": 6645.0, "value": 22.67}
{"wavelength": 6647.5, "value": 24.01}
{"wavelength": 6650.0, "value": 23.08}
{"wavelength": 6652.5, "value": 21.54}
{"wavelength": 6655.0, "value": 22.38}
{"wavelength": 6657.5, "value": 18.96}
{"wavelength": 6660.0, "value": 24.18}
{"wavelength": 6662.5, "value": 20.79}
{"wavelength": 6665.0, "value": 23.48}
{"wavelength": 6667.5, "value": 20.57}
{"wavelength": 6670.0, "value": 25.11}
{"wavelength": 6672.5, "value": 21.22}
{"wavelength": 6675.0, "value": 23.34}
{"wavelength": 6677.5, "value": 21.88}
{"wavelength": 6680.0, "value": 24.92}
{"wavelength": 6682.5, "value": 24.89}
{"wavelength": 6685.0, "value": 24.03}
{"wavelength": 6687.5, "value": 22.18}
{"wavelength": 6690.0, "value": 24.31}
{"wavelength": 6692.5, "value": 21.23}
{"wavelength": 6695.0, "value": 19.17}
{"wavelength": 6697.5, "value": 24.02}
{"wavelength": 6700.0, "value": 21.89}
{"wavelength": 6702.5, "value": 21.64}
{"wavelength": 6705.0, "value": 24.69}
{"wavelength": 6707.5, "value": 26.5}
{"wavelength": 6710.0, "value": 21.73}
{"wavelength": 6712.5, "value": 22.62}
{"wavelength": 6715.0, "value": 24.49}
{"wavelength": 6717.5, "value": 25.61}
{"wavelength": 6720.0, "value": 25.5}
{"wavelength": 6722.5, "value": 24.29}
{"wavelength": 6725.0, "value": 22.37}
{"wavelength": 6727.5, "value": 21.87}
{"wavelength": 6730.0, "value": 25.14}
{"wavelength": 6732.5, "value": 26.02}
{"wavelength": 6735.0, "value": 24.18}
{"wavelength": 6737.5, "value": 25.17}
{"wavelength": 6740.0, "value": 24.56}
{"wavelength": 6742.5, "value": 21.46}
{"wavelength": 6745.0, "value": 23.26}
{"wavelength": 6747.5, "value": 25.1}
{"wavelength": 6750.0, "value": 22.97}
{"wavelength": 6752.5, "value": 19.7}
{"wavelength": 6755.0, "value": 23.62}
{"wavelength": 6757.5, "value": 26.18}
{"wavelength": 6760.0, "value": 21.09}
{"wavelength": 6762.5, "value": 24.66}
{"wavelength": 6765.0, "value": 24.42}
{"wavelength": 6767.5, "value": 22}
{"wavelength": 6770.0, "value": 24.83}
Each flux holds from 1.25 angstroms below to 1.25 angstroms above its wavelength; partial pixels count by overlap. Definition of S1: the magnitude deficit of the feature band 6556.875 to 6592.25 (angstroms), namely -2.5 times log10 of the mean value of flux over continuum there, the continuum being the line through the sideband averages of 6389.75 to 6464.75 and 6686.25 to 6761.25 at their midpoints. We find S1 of -0.10 mag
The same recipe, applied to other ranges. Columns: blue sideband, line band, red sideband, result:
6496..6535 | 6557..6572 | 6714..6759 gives -0.048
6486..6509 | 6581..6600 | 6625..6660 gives -0.119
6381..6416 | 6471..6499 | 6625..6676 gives 0.032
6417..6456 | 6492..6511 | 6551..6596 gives 0.061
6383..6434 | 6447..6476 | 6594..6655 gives 0.126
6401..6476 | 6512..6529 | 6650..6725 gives -0.123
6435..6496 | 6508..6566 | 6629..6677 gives -0.096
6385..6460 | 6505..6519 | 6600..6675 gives -0.108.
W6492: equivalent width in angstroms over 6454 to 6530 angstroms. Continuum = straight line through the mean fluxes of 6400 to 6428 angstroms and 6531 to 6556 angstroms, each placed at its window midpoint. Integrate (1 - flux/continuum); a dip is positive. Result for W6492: 1.8 angstroms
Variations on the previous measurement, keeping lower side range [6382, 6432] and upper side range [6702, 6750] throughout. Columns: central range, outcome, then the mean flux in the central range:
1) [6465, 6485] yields 1.6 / 22.5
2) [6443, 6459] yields 0.9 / 23.1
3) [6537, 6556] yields 0.6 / 23.6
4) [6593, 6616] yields -0.7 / 25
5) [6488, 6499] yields 0.5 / 23.3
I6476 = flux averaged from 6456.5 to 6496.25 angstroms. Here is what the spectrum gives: 22.3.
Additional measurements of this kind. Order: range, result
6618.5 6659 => 23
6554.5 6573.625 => 26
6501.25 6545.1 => 24.6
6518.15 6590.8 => 25.1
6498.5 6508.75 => 23.2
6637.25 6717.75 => 22.9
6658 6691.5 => 23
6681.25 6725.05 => 23.4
